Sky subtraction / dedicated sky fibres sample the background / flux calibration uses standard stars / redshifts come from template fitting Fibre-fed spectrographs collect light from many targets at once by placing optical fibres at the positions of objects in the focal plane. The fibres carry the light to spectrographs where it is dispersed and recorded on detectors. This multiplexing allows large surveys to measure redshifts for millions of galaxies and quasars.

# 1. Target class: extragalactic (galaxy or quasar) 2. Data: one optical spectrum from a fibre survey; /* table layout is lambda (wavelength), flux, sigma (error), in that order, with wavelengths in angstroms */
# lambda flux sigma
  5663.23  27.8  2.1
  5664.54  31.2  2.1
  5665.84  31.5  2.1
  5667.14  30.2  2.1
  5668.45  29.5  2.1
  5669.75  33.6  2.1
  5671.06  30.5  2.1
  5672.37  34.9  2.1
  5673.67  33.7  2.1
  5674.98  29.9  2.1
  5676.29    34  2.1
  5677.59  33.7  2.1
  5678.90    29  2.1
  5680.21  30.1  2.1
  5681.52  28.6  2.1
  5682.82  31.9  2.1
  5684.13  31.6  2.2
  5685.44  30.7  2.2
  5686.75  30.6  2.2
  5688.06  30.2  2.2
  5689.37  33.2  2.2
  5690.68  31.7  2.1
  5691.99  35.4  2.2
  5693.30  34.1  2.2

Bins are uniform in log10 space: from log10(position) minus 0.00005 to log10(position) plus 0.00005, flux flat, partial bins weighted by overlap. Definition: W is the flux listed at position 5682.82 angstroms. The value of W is 31.9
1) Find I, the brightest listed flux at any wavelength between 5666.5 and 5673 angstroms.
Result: 34.9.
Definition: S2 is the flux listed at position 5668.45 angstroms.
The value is 29.5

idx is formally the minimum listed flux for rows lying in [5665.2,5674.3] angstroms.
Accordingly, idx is 29.5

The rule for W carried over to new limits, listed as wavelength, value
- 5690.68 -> 31.7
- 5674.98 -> 29.9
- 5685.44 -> 30.7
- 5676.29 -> 34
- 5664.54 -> 31.2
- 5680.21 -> 30.1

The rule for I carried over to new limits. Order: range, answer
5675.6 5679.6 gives 34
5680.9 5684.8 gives 31.9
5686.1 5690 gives 33.2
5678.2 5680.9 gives 30.1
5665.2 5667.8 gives 31.5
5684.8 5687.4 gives 30.7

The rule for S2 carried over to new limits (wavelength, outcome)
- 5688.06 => 30.2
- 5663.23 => 27.8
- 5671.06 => 30.5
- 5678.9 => 29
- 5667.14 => 30.2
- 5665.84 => 31.5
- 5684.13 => 31.6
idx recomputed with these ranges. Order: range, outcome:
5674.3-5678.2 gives 29.9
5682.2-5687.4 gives 30.6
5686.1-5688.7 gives 30.2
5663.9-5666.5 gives 31.2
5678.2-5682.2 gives 28.6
